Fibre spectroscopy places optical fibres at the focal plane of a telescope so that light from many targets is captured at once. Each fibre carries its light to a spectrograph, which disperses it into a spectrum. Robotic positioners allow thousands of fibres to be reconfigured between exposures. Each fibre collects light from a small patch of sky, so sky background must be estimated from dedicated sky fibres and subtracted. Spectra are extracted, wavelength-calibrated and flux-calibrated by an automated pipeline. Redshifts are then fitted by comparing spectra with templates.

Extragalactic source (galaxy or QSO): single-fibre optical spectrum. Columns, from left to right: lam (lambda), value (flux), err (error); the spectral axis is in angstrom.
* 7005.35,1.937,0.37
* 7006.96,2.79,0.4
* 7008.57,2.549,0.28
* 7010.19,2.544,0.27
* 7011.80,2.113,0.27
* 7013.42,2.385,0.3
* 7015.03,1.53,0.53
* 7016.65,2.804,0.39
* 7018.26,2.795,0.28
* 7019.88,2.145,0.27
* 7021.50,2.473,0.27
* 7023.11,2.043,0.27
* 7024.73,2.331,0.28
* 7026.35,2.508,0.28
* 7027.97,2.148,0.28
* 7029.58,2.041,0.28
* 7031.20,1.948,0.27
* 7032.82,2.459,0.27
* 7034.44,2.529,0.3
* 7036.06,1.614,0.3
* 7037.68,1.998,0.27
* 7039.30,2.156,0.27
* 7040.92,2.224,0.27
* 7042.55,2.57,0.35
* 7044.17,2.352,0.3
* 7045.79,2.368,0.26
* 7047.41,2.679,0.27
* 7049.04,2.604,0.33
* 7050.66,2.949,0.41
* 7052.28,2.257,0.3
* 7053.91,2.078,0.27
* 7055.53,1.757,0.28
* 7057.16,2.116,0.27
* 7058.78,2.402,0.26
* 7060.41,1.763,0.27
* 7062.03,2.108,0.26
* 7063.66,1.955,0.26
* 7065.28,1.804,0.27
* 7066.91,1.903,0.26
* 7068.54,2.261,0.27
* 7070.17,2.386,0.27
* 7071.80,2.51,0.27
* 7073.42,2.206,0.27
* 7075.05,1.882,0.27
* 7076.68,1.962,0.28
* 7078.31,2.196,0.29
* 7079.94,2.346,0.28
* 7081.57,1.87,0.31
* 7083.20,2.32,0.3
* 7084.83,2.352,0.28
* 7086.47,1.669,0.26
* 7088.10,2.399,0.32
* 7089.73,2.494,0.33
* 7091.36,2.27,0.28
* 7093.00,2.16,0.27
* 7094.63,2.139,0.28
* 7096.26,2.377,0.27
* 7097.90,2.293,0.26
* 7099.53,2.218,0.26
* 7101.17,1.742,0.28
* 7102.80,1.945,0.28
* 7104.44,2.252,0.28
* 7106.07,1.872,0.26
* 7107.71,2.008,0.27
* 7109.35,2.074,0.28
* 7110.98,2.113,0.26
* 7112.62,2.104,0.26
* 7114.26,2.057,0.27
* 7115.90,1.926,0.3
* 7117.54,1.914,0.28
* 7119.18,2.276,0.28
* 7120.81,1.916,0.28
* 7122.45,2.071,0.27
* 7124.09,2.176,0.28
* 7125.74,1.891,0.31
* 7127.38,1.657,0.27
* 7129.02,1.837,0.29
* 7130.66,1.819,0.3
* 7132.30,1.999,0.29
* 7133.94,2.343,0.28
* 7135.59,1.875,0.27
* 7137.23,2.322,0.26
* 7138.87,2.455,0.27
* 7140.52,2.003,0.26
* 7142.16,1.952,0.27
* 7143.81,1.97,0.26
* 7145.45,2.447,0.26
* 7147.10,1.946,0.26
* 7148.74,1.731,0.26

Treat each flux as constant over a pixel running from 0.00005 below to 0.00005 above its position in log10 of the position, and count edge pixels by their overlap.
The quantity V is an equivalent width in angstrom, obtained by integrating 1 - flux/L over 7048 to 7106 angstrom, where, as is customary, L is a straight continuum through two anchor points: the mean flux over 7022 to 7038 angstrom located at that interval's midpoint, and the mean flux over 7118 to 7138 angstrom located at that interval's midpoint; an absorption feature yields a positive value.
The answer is -2.0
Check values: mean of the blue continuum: 2.17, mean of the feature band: 2.17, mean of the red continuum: 2.01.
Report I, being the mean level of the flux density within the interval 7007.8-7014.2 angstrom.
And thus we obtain 2.39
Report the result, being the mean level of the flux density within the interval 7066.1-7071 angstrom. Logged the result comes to 2.18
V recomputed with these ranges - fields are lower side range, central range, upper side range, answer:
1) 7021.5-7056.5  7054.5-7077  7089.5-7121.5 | 1.3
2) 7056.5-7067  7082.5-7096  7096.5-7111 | -1.2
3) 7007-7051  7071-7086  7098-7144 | 0.0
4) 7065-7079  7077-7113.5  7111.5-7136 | -1.3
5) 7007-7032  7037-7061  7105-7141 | -0.7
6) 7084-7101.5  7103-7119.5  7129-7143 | 0.8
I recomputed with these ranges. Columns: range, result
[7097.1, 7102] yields 2.09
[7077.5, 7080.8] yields 2.27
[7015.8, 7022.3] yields 2.55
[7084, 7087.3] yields 2.01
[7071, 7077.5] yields 2.14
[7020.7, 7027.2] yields 2.34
